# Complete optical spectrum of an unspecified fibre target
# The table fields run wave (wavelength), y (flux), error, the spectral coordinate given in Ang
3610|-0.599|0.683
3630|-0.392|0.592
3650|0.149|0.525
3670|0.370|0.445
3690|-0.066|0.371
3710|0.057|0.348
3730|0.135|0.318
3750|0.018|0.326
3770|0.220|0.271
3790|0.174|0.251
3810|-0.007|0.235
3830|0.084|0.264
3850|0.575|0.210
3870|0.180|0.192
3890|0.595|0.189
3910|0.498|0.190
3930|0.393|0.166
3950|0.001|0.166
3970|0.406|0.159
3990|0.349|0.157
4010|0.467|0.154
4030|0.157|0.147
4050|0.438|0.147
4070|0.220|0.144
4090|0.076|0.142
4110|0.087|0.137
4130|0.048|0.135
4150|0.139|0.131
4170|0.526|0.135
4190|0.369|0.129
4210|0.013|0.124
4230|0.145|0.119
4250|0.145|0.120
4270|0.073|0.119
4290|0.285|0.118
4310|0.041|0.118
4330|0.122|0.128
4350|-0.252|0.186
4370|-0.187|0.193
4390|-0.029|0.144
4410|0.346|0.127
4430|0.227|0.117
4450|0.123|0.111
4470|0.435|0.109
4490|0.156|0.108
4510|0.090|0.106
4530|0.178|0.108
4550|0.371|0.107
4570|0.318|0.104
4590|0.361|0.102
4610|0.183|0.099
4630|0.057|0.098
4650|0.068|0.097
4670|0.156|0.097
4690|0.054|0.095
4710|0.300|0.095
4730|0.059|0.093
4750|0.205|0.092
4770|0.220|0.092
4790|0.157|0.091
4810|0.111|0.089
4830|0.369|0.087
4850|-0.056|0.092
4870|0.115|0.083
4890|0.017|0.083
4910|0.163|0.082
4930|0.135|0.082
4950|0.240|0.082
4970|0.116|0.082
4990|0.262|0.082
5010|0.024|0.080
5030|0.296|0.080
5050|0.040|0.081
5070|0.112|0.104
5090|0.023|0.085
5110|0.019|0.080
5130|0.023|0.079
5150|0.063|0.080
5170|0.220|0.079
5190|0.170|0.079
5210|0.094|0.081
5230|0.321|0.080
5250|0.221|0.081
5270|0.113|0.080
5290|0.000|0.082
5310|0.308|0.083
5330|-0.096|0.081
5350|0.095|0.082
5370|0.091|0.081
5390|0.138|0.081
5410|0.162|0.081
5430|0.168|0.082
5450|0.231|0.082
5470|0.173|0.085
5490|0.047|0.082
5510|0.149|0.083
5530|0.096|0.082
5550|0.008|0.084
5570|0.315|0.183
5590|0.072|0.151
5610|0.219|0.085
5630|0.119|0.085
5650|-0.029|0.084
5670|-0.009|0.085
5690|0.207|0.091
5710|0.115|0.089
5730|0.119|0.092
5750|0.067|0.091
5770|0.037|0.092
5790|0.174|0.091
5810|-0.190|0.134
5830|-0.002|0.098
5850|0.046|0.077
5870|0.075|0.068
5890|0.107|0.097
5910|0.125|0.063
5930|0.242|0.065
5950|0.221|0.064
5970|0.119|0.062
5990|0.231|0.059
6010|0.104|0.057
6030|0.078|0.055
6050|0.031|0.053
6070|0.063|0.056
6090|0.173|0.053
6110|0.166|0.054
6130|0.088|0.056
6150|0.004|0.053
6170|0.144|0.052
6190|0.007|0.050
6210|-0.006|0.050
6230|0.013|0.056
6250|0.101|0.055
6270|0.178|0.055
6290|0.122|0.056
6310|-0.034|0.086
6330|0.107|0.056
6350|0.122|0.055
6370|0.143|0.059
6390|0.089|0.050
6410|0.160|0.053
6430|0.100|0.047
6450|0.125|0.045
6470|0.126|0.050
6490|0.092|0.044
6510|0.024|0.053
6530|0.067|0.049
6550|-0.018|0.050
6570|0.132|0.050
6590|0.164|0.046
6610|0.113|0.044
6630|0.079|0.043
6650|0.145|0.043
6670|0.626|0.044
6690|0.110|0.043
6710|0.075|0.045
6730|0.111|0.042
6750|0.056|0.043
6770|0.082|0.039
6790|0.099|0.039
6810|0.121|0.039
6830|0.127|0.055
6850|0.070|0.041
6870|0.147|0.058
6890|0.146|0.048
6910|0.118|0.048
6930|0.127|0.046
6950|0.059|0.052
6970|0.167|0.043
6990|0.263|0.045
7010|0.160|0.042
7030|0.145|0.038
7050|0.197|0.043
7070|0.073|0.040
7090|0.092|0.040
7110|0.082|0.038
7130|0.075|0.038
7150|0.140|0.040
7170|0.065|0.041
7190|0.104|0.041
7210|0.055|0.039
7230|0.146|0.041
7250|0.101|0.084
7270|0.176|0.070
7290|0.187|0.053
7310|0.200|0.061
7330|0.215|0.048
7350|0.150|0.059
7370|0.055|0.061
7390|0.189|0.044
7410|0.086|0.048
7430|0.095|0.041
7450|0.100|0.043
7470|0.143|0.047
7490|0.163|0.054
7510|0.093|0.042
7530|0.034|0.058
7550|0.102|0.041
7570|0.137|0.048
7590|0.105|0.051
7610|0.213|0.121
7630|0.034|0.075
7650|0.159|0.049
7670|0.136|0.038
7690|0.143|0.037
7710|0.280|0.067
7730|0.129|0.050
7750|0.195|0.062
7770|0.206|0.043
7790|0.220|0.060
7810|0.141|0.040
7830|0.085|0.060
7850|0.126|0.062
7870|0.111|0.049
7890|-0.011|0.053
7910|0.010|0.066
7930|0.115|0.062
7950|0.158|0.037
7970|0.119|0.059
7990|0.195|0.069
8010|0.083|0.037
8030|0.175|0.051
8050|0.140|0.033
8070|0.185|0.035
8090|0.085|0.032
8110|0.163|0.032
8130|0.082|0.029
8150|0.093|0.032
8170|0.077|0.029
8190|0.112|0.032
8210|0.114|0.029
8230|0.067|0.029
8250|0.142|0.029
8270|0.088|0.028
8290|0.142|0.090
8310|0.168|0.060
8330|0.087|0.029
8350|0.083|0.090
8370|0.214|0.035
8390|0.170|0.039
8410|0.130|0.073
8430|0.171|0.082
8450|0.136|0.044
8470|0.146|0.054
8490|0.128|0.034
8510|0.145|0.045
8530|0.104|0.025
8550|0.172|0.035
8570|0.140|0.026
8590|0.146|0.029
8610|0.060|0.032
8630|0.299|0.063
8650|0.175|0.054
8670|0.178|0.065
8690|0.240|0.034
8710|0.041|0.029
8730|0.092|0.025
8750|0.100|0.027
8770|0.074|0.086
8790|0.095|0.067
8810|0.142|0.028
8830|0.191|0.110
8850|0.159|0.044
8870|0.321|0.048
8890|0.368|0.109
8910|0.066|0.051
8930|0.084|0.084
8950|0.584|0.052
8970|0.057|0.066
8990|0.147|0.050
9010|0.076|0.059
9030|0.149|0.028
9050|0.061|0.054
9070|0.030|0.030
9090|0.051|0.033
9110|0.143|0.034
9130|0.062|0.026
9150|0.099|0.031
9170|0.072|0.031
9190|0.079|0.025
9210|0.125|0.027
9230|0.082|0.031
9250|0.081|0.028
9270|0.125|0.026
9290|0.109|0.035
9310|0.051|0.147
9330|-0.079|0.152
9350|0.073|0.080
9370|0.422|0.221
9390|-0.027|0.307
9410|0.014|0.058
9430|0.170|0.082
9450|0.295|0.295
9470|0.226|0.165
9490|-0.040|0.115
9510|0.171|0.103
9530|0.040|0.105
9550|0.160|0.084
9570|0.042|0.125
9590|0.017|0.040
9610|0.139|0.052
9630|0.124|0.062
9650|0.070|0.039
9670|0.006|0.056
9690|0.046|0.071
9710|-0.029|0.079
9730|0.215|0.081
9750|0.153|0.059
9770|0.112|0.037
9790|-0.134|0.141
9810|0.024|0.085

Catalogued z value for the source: 0.787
